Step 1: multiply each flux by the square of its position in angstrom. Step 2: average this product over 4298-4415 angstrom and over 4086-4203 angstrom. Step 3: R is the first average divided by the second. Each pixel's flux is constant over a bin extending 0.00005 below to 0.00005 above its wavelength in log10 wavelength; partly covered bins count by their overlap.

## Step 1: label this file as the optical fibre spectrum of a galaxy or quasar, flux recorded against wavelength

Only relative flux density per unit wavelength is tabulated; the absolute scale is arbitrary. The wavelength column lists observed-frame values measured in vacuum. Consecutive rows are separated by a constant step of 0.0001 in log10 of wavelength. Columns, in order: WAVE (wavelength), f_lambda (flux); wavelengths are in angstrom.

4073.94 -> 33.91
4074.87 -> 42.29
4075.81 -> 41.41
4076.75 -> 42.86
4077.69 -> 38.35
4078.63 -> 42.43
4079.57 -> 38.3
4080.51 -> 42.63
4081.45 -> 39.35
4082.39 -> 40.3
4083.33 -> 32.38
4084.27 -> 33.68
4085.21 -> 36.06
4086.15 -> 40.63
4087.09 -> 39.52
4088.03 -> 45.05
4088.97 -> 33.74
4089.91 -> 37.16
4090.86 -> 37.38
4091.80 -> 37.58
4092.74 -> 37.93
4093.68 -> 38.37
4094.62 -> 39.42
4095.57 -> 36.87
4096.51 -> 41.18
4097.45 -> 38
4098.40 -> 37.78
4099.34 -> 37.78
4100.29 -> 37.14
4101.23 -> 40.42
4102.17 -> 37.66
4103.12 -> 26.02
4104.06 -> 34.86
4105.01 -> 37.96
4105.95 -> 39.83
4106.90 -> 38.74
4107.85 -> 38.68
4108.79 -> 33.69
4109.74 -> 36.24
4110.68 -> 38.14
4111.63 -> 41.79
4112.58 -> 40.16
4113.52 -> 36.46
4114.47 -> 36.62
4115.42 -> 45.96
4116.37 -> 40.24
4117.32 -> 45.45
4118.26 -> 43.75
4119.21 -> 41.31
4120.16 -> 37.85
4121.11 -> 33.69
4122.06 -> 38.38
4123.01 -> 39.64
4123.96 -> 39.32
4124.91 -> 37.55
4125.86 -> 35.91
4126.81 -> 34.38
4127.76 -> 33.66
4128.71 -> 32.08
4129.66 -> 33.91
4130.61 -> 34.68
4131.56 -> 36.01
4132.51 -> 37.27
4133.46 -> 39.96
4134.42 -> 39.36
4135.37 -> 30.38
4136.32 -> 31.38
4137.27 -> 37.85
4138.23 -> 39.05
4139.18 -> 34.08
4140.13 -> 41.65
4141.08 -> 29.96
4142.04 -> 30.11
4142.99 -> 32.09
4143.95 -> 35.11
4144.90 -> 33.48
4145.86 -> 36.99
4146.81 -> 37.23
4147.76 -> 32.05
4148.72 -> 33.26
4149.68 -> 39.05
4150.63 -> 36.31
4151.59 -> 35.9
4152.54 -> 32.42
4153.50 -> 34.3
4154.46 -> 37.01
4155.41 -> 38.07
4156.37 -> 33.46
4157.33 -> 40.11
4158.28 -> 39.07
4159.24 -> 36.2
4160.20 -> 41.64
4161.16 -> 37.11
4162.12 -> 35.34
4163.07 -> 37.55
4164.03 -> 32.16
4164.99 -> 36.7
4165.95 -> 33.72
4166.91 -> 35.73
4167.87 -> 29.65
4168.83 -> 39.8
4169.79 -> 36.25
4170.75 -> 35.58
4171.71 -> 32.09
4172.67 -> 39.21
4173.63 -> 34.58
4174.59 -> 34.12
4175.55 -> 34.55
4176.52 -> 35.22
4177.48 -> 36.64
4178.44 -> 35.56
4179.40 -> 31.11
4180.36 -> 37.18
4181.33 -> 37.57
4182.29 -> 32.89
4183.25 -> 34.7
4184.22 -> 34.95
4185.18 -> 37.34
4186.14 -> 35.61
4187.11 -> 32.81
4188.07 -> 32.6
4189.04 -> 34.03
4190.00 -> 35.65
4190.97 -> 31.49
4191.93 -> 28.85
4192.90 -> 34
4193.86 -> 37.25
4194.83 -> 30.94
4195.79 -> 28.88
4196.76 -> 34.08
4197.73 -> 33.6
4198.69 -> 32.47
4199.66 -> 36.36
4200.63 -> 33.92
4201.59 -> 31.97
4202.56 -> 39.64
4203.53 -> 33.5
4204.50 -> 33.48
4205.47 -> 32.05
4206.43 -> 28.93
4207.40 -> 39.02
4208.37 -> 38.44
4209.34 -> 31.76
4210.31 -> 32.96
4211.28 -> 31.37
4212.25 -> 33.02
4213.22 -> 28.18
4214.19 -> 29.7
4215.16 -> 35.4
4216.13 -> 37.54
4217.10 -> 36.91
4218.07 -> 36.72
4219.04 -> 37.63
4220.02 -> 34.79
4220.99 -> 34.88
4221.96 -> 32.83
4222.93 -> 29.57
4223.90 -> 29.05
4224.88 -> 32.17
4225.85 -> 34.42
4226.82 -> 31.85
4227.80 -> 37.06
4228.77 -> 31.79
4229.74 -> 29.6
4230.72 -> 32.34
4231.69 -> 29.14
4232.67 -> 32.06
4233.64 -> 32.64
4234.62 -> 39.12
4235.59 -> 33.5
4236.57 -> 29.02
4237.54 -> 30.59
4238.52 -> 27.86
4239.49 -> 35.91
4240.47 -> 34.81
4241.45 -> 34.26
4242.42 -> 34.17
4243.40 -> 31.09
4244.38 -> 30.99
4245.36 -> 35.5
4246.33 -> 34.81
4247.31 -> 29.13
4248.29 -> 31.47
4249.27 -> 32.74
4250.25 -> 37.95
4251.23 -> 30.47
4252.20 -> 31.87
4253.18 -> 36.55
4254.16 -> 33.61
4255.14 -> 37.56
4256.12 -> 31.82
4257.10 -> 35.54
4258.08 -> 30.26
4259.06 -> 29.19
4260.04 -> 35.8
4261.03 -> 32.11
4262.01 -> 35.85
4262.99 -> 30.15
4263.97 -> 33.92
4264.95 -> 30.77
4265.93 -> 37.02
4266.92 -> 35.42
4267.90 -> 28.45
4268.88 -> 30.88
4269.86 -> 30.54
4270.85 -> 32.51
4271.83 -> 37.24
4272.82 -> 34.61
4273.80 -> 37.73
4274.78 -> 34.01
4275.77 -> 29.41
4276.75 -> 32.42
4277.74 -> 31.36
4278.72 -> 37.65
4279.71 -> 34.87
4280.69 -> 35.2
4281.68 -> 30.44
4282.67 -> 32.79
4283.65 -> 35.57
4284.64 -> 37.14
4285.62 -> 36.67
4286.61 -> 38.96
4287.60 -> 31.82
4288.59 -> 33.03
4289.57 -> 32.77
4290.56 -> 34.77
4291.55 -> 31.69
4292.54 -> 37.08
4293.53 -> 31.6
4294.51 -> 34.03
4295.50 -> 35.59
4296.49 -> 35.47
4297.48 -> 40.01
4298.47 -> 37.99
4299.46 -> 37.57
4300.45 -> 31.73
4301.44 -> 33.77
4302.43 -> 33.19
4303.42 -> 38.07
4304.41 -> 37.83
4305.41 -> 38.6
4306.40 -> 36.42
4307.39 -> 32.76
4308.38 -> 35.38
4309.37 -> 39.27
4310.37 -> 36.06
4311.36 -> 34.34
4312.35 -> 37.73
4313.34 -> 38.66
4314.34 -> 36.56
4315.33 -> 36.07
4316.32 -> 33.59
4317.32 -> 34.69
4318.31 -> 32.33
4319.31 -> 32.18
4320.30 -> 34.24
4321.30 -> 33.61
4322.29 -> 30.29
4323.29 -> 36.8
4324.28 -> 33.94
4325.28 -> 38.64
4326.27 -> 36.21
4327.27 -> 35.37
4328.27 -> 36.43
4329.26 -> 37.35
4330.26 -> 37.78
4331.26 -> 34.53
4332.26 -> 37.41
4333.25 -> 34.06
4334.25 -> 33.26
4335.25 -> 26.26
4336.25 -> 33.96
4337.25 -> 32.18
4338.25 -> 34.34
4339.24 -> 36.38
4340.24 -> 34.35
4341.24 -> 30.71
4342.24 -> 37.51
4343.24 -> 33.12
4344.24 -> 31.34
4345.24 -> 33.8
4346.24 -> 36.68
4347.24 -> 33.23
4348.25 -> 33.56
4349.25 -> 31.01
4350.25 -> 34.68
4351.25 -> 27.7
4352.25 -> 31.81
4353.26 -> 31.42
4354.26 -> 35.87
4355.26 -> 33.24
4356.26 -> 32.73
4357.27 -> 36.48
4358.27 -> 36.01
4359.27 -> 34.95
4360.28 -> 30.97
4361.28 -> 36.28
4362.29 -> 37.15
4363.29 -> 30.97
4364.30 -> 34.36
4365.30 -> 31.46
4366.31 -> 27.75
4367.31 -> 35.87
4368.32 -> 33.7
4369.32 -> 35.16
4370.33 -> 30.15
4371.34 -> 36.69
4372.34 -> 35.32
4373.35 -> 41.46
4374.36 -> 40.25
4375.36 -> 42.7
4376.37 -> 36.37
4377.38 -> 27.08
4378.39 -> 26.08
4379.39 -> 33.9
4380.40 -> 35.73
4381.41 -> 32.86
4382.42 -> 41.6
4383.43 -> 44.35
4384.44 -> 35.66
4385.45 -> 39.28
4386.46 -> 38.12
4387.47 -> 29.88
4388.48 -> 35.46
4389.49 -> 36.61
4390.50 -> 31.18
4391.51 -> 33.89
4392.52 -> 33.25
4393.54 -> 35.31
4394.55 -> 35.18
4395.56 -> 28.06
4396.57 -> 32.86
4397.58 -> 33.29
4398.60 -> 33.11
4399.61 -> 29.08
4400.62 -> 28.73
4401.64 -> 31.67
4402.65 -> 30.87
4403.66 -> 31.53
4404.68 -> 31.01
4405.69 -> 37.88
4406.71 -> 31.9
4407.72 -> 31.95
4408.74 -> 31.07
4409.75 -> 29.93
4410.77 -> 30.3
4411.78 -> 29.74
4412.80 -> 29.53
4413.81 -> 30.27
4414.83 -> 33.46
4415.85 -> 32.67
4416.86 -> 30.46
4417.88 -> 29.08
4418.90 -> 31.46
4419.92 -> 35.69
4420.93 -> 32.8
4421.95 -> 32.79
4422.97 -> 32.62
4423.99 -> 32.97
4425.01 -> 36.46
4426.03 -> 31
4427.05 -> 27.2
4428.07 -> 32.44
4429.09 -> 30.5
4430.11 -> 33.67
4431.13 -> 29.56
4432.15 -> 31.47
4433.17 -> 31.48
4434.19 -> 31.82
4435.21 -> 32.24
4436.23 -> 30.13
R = 1.0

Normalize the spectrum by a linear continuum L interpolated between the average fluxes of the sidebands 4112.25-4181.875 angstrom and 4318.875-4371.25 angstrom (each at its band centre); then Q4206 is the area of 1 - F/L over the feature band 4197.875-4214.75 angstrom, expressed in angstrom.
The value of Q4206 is 1.0 angstrom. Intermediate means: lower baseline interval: 36.3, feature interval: 33.4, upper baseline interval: 33.9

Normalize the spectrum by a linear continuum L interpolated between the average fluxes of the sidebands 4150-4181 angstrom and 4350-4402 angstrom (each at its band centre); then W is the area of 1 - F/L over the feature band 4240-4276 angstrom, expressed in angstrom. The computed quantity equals 1.82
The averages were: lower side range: 35.8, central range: 33.3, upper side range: 34.1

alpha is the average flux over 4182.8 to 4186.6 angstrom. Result 35.7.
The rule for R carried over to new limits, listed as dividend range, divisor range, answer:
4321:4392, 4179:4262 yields 1.10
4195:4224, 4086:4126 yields 0.92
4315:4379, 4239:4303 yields 1.04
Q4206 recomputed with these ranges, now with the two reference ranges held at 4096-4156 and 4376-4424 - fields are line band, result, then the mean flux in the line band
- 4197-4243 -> 2.7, 33.4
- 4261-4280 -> 0.7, 33.4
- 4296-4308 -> -0.6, 36.1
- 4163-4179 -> 0.4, 35.2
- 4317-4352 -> -0.2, 34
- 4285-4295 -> 0.0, 34.3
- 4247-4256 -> 0.4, 33.5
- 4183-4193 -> 0.6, 33.8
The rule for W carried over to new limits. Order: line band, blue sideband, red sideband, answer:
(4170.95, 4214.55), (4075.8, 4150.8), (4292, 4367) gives 2.9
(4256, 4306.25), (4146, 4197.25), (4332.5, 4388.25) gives 0.6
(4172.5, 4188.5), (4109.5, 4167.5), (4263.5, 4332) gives 0.5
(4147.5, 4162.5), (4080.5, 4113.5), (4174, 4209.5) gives -0.4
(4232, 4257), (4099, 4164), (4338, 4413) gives 1.5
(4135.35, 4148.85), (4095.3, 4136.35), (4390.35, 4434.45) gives 0.9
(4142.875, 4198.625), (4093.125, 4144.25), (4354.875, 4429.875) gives 2.2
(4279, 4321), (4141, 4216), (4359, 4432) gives -1.7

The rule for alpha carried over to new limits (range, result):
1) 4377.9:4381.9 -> 32.2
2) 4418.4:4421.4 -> 33.4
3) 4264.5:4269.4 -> 32.5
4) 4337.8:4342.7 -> 34.7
